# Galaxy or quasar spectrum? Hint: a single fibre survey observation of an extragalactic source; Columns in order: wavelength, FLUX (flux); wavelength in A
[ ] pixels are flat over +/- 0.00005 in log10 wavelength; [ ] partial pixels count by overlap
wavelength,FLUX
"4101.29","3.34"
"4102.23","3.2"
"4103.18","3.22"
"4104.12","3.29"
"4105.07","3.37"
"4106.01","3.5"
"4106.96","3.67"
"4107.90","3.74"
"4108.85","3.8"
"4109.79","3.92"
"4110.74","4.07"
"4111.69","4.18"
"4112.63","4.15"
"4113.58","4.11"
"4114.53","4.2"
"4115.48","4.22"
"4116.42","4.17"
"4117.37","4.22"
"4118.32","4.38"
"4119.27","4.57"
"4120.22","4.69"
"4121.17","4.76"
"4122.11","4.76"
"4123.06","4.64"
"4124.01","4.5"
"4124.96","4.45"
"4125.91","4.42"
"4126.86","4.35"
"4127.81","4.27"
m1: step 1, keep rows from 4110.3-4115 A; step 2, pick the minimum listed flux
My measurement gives 4.07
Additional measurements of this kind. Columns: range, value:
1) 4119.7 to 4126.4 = 4.42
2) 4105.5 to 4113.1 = 3.5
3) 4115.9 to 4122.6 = 4.17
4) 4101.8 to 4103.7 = 3.2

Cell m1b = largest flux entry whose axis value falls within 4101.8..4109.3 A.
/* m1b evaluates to 3.8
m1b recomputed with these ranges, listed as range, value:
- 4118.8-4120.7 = 4.69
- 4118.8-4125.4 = 4.76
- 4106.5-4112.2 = 4.18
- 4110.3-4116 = 4.22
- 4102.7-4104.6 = 3.29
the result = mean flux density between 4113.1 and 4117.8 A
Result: 4.18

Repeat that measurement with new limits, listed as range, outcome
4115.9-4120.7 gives 4.4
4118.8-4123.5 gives 4.69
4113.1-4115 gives 4.14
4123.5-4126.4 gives 4.46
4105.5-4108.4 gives 3.64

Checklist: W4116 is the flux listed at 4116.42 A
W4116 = 4.17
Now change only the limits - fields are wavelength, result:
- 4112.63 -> 4.15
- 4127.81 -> 4.27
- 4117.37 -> 4.22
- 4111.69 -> 4.18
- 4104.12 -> 3.29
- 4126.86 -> 4.35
